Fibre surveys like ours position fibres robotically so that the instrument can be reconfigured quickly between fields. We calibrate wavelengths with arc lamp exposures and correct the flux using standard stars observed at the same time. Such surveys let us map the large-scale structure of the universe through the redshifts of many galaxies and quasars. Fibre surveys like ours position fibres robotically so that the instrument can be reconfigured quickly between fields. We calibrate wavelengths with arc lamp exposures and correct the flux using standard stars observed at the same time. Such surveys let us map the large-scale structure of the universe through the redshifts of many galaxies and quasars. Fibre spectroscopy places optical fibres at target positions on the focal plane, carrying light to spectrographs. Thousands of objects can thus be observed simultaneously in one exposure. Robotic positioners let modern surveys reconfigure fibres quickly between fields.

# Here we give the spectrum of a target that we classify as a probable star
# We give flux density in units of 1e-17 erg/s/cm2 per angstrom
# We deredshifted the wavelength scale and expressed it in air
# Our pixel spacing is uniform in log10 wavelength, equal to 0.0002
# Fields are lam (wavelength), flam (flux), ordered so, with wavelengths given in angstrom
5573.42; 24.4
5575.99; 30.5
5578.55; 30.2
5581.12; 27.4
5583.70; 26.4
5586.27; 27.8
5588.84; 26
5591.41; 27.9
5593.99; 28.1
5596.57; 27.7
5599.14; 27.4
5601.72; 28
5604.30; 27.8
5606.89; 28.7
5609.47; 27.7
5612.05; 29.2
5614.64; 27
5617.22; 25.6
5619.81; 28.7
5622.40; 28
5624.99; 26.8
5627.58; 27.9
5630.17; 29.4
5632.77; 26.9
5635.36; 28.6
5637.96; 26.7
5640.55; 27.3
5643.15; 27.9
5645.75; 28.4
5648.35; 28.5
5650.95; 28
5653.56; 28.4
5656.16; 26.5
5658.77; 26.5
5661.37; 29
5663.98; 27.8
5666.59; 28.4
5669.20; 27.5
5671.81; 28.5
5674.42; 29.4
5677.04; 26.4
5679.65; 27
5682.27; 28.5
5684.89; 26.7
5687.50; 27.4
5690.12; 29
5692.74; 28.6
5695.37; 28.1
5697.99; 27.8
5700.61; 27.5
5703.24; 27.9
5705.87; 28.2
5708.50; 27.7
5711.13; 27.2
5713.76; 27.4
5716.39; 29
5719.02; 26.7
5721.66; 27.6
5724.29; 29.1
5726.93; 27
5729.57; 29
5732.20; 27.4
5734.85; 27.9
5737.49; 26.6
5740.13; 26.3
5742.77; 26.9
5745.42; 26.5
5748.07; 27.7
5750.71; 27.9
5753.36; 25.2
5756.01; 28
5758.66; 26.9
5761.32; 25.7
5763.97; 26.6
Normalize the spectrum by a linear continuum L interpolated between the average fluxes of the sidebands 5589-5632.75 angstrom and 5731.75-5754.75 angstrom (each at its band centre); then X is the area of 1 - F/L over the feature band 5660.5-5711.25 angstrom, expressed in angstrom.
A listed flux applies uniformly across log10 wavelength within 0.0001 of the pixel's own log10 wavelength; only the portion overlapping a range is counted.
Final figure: -1.2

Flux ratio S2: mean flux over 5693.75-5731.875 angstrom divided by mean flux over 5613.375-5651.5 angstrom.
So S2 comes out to 1.0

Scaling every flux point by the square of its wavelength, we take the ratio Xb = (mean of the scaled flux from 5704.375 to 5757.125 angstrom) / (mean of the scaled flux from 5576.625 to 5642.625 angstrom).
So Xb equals 1.03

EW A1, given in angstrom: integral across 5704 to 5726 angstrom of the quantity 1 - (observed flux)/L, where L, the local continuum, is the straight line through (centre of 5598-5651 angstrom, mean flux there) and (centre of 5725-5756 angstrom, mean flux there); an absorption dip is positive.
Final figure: -0.4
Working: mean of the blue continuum 27.8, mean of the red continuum 27.2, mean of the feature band 27.8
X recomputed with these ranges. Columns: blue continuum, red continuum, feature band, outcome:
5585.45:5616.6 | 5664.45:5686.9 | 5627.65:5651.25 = -0.17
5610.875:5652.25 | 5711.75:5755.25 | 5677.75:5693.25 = -0.10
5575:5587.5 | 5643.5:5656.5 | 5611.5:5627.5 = 0.41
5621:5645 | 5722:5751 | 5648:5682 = -0.22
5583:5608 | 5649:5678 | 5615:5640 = 0.13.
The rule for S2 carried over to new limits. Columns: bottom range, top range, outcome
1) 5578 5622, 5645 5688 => 1.00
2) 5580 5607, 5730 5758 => 0.99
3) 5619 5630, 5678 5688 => 0.98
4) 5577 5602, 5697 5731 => 1.01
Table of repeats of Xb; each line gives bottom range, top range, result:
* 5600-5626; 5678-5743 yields 1.03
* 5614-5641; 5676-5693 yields 1.02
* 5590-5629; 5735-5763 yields 1.01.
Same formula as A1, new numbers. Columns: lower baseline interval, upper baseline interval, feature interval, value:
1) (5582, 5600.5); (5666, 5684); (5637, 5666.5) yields 0.0 angstrom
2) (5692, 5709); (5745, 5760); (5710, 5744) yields -0.1 angstrom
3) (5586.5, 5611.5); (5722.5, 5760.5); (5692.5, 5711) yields -0.3 angstrom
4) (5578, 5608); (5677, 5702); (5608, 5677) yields -0.3 angstrom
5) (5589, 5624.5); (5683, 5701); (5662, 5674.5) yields -0.2 angstrom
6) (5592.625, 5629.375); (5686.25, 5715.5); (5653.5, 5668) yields 0.1 angstrom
